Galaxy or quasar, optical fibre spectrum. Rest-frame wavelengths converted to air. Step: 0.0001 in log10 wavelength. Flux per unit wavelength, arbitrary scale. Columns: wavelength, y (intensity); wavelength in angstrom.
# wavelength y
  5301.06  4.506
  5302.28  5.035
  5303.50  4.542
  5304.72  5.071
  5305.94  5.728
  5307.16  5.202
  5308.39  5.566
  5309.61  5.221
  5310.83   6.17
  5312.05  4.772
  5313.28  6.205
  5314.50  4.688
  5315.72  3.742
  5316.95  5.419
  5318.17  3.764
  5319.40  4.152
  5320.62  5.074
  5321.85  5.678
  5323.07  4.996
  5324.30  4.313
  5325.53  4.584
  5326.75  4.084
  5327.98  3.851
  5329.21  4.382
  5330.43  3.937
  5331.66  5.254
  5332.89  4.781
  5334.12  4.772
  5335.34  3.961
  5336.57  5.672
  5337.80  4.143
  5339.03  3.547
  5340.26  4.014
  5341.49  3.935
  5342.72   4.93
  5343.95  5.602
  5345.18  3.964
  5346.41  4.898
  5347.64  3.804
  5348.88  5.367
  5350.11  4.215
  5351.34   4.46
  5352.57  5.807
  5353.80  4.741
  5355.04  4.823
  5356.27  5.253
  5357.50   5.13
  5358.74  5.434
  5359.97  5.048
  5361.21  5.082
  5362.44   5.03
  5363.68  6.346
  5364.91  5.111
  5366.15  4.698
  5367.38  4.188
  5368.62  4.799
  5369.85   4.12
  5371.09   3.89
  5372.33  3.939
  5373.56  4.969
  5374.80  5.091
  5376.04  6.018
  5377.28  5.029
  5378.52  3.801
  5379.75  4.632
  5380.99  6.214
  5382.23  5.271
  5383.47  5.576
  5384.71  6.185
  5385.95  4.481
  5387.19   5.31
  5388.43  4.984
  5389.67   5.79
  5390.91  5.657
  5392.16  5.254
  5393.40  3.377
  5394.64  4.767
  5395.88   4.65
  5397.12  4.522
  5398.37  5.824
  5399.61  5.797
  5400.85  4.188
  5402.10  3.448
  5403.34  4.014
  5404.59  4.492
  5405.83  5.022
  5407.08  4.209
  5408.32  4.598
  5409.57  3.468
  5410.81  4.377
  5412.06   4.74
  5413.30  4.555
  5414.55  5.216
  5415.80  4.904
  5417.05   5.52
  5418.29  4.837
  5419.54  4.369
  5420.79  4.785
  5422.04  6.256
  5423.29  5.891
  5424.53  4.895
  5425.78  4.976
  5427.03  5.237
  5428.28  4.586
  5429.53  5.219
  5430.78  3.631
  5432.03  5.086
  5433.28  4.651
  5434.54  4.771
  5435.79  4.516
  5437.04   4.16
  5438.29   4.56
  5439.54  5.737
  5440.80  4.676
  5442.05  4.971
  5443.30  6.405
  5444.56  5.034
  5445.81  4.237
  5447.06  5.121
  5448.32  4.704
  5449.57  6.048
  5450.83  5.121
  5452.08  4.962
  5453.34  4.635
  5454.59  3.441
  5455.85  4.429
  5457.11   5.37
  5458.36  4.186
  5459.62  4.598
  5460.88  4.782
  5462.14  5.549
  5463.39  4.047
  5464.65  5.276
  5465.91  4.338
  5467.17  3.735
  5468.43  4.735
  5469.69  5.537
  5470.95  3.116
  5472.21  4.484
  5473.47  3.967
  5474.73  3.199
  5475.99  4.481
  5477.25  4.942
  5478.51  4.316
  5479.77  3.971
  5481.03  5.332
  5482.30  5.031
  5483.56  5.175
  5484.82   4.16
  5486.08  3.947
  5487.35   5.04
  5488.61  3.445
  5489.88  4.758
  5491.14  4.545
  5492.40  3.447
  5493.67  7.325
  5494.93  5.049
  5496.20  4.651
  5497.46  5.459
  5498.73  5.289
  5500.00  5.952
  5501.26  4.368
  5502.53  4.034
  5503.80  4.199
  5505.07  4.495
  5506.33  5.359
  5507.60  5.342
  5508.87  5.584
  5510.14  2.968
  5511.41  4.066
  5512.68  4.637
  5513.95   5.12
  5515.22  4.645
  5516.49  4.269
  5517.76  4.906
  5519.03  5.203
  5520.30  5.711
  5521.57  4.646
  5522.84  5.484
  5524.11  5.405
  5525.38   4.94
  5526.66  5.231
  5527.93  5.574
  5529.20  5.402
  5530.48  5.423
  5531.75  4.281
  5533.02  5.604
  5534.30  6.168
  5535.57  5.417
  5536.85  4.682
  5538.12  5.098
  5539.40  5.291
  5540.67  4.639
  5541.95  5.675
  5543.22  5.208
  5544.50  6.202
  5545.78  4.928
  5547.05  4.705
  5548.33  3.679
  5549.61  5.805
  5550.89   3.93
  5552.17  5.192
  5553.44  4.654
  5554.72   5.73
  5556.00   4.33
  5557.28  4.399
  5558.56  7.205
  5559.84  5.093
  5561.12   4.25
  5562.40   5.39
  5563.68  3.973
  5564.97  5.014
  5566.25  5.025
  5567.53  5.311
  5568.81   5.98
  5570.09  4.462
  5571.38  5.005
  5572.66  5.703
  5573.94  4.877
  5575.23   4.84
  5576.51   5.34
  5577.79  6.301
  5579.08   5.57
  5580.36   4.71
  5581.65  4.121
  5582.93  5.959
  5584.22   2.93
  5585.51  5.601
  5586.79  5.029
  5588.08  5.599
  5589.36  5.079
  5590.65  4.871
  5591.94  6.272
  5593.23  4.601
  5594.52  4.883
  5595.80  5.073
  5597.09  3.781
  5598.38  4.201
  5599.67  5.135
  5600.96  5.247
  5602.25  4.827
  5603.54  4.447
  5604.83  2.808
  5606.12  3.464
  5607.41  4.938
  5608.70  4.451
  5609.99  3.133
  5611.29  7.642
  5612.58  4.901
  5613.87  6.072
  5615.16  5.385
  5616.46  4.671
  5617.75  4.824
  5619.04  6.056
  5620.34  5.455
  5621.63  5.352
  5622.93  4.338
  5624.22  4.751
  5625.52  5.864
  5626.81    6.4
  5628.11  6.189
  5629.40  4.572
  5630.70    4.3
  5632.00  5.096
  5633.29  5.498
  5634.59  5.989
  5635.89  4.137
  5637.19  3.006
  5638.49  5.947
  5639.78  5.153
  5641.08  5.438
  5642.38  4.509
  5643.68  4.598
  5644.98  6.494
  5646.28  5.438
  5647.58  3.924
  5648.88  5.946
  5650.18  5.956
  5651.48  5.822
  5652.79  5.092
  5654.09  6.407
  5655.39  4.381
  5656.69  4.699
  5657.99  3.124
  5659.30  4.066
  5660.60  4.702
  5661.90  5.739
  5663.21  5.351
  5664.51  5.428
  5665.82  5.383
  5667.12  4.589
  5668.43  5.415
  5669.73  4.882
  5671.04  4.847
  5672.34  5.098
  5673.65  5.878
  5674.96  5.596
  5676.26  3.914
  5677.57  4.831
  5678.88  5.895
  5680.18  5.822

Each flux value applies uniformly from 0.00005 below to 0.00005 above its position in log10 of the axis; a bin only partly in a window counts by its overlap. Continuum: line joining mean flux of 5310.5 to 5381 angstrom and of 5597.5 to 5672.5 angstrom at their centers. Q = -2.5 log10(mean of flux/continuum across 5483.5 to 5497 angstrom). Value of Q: 0.047 mag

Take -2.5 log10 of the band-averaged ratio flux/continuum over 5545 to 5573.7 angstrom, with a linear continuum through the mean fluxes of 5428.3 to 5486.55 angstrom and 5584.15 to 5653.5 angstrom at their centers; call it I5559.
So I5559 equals -0.02 mag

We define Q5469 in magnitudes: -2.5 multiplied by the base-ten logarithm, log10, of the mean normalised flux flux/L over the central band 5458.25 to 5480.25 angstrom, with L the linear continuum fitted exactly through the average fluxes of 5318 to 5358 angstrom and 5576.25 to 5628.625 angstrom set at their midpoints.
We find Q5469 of 0.10 mag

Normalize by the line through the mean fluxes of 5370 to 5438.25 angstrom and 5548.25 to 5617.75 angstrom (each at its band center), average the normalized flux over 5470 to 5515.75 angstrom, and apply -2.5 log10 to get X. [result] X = 0.06 mag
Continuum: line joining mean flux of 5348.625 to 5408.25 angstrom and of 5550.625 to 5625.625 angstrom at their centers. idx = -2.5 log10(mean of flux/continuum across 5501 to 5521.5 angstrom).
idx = 0.061 mag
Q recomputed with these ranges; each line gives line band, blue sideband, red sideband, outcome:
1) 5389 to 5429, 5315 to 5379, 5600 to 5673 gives -0.01 mag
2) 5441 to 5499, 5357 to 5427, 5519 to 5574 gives 0.07 mag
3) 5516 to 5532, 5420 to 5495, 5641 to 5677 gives -0.06 mag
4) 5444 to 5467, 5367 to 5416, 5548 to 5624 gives 0.02 mag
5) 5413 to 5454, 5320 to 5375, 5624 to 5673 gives -0.04 mag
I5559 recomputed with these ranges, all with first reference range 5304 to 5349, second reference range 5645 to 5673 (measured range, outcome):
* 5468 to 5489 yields 0.11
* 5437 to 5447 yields -0.04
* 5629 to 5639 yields 0.06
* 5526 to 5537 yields -0.08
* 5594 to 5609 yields 0.14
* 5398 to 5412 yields 0.08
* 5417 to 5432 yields -0.04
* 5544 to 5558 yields 0.02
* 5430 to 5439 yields 0.08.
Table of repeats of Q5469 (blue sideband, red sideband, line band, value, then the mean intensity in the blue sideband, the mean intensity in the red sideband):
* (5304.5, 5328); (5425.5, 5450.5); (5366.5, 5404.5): 0.016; 4.94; 4.92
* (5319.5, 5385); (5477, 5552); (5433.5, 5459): 0.003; 4.79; 4.92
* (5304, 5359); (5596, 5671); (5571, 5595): -0.033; 4.77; 5.01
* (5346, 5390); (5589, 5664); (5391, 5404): 0.082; 4.98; 5.01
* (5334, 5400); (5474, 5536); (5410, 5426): -0.030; 4.89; 4.86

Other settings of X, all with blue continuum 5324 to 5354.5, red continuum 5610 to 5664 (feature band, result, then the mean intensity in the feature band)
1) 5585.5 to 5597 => -0.01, 5.14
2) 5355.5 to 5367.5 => -0.13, 5.17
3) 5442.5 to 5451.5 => -0.10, 5.23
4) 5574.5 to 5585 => 0.02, 4.98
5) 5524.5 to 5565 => -0.03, 5.1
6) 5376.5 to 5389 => -0.12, 5.16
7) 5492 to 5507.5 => -0.03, 5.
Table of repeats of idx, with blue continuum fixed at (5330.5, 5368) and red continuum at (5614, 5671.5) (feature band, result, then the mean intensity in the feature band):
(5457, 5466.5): 0.04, 4.74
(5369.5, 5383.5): -0.01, 4.86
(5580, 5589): 0.04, 4.86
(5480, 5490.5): 0.08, 4.58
